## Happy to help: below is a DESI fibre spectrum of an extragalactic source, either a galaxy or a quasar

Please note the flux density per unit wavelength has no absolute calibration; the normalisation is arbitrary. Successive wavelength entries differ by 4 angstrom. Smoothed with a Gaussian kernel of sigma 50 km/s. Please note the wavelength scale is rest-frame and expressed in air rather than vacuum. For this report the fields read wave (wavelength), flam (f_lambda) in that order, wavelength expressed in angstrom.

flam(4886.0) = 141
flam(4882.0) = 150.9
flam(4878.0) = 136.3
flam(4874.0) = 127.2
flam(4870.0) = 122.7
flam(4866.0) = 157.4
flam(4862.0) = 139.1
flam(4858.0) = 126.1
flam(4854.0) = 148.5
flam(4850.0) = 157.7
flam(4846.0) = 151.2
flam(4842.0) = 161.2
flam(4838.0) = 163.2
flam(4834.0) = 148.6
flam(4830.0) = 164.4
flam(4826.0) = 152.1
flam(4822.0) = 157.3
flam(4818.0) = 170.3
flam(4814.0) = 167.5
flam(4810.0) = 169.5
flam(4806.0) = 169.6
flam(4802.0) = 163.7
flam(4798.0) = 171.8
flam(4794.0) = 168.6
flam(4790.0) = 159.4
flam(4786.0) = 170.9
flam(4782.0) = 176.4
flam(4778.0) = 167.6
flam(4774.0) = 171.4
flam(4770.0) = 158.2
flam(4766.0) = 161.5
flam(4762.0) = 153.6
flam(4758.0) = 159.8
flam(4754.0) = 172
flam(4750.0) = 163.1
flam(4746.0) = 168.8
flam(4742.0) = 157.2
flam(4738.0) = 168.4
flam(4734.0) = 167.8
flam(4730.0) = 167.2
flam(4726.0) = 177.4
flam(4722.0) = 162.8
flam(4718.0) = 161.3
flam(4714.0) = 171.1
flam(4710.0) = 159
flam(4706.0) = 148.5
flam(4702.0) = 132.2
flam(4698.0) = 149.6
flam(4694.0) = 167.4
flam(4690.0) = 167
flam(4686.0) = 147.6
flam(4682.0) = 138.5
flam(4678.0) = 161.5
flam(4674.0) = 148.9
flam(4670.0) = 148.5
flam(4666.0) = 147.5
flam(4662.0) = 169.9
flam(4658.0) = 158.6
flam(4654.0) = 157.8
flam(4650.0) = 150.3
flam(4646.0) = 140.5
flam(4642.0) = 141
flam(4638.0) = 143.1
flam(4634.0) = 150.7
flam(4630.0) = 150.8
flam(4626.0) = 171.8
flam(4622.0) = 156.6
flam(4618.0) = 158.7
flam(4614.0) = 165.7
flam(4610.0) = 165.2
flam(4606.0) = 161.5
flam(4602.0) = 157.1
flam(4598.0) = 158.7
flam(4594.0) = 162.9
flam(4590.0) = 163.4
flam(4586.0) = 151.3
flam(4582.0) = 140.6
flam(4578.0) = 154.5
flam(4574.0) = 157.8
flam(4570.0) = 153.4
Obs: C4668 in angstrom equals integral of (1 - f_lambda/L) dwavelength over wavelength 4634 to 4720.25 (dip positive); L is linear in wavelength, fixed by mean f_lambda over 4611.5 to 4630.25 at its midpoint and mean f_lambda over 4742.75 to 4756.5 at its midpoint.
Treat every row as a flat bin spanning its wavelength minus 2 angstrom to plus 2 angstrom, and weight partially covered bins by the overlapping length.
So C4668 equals 5.8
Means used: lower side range 162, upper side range 167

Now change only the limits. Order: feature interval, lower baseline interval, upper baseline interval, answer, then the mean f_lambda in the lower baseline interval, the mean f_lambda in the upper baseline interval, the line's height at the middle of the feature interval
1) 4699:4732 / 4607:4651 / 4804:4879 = -1.3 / 154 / 152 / 153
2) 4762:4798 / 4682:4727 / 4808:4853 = -1.7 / 157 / 160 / 159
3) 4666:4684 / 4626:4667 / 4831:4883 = 0.3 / 152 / 146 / 151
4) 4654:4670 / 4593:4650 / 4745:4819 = 0.1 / 156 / 166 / 158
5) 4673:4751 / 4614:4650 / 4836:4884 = -5.0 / 152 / 145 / 150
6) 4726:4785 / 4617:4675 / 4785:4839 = -2.0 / 153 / 164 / 160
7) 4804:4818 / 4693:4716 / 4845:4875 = -2.3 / 154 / 141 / 145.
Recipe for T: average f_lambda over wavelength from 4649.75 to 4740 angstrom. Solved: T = 158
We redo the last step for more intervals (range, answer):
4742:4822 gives 166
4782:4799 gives 168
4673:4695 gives 155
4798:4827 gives 165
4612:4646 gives 154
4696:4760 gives 162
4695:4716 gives 153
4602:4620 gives 162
